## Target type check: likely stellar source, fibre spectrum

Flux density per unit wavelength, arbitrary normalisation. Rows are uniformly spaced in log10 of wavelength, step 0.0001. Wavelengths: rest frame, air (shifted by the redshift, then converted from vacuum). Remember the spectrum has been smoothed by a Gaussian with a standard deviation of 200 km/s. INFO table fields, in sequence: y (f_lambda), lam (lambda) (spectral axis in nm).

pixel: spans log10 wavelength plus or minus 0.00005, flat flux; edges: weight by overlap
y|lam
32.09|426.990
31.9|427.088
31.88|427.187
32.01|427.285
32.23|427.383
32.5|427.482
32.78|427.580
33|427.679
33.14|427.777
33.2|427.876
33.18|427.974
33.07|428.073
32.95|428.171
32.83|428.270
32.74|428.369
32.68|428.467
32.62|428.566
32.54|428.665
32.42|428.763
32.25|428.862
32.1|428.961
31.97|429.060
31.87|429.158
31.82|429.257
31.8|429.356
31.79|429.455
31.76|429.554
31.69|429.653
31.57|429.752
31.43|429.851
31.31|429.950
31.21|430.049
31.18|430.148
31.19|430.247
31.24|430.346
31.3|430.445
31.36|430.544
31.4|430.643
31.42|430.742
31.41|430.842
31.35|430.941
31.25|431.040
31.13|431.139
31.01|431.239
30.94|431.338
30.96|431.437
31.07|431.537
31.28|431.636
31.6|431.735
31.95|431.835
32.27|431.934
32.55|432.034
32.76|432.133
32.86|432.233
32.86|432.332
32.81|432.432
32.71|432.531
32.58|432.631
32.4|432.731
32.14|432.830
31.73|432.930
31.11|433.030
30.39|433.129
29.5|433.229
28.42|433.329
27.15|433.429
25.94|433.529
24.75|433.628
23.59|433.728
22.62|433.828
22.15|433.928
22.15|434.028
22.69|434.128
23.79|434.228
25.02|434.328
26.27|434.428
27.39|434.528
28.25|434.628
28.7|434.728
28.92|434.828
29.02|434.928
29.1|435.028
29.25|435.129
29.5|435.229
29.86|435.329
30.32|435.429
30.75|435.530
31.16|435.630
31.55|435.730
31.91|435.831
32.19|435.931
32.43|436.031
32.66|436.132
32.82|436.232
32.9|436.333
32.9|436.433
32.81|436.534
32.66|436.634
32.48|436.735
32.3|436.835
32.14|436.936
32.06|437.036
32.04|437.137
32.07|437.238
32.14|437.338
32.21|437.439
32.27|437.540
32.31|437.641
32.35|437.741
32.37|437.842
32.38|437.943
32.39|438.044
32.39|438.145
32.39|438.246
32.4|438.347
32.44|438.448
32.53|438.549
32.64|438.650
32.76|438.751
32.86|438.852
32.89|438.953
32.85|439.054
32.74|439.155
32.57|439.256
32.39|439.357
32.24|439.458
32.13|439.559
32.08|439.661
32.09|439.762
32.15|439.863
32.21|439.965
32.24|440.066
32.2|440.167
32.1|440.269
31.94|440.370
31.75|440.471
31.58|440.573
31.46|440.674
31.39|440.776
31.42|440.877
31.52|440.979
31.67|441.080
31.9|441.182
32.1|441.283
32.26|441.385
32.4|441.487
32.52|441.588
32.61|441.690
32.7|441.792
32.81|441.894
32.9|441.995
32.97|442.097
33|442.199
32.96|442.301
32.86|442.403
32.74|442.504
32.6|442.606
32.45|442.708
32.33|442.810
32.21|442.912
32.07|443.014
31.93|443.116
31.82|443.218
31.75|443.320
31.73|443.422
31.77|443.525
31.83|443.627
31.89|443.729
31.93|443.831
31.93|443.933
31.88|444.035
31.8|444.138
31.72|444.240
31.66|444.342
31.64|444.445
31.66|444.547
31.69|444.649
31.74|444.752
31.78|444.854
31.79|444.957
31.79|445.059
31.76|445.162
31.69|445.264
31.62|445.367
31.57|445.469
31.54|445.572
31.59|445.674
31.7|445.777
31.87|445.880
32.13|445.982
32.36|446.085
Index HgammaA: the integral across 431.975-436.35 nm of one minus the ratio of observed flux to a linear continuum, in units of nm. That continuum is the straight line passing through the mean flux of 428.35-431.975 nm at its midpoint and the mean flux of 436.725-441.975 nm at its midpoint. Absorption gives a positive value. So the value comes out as 0.36 nm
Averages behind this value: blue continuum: 31.6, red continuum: 32.3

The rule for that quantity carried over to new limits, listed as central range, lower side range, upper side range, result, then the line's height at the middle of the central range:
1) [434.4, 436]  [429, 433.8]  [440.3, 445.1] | 0.08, 31.4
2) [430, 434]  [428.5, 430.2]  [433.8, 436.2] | -0.02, 30.2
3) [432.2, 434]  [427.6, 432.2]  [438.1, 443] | 0.17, 32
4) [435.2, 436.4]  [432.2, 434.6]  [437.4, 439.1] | -0.05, 30.2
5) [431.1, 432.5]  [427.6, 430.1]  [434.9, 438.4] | 0.01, 32.1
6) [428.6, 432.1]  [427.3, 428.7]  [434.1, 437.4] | 0.05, 32.1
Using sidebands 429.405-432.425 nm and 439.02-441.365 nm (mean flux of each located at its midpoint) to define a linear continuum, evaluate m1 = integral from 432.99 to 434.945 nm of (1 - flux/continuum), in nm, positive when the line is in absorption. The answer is 0.33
